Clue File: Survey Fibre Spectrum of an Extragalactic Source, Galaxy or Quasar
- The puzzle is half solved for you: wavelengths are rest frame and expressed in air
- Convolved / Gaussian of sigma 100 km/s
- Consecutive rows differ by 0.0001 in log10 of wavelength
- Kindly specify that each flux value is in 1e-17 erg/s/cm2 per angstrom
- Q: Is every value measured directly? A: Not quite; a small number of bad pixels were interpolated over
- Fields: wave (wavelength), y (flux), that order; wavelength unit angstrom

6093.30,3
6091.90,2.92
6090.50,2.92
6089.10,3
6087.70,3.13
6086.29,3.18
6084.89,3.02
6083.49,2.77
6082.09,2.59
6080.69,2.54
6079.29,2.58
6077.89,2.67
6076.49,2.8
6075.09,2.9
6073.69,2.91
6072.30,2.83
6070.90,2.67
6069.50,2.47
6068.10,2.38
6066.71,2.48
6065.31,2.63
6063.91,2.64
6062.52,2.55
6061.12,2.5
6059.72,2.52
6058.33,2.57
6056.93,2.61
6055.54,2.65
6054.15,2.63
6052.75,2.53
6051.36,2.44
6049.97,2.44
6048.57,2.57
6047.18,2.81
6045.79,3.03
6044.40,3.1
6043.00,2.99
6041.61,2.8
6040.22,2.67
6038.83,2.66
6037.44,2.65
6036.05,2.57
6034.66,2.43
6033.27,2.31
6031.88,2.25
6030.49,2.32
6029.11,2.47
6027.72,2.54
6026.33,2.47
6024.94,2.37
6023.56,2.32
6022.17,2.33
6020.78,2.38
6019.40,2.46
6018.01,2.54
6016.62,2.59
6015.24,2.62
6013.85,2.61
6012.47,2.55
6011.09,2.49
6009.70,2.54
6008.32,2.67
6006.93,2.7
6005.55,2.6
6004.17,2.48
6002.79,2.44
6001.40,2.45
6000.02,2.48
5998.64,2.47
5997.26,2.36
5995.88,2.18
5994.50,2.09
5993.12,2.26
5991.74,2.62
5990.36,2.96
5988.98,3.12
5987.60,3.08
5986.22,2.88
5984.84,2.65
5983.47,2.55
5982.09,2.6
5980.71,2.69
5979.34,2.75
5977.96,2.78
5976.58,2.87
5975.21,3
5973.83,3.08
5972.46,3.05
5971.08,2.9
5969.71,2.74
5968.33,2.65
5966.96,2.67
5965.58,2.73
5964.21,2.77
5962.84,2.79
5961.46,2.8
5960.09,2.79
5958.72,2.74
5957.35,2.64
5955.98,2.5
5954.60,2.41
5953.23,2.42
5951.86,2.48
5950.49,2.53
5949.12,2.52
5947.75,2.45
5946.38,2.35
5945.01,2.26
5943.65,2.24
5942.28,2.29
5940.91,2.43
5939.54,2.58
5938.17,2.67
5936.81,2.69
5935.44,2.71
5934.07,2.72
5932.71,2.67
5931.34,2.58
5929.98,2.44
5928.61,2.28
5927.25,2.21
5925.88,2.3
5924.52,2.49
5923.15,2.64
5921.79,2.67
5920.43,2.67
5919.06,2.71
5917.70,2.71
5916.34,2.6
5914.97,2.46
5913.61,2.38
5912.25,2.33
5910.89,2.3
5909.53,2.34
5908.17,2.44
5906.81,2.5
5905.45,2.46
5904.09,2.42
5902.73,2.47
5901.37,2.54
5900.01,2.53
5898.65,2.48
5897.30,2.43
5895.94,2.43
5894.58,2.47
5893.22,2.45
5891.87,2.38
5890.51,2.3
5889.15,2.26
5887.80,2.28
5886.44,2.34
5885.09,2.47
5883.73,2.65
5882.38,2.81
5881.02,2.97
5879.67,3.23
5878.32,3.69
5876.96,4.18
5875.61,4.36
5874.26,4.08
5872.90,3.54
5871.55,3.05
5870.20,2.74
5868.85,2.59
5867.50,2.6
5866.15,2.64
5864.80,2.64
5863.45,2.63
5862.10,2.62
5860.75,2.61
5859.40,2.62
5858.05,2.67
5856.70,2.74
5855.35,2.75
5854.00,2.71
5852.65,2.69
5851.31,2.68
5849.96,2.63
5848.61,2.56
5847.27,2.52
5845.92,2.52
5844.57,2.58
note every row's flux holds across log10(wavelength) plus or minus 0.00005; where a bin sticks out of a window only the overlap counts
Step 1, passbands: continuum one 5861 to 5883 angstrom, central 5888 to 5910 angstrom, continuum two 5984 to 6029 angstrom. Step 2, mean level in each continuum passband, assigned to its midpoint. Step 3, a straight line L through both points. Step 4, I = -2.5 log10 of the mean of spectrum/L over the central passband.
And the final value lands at 0.24 mag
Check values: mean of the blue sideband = 3.14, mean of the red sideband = 2.54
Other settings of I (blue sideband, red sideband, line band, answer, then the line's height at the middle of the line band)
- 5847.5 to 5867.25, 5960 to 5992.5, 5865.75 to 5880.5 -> -0.244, 2.67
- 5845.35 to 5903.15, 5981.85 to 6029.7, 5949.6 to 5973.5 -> -0.031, 2.61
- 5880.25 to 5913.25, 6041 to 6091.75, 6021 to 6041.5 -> 0.087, 2.67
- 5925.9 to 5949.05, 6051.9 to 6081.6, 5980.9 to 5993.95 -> -0.086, 2.53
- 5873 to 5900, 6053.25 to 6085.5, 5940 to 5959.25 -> 0.142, 2.79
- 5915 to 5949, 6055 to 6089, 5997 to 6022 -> 0.039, 2.62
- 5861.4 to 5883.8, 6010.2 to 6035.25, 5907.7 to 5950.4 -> 0.156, 2.87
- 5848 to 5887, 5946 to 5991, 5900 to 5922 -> 0.138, 2.83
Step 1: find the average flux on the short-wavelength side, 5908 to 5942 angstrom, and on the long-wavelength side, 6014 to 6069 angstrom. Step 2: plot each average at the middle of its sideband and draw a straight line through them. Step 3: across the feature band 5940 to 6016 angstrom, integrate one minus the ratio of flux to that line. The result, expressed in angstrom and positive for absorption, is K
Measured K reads -2.3 angstrom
